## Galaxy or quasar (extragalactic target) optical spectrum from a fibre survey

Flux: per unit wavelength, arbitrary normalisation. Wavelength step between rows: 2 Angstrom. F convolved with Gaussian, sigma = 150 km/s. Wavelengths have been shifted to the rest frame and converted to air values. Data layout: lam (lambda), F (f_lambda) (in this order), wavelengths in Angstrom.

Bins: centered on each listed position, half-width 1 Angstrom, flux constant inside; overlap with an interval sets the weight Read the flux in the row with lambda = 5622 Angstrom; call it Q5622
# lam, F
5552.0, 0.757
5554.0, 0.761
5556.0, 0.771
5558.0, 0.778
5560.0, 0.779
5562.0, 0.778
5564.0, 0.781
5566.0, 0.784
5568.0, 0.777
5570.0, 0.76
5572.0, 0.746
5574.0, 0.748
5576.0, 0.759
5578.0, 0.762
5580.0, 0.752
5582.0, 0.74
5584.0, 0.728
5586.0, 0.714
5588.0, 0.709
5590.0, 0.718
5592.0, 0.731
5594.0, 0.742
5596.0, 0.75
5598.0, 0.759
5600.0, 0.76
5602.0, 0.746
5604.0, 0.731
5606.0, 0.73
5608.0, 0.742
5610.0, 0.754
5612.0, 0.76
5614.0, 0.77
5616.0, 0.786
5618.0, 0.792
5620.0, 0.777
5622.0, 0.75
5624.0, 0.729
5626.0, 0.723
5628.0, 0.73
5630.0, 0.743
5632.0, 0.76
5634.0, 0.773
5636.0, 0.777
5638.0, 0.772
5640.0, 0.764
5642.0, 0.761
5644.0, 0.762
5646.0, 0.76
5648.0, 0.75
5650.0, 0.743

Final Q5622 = 0.75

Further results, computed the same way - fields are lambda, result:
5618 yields 0.792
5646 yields 0.76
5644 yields 0.762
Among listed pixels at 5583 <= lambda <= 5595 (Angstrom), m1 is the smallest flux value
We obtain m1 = 0.709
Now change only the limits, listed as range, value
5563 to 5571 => 0.76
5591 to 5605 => 0.731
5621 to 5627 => 0.723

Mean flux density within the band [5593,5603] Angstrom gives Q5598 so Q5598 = 0.751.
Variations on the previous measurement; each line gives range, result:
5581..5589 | 0.723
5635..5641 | 0.771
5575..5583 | 0.753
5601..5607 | 0.736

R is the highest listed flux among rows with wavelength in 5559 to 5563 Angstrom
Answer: 0.779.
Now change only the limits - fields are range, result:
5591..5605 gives 0.76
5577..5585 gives 0.762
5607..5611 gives 0.754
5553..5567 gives 0.784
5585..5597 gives 0.75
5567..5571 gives 0.777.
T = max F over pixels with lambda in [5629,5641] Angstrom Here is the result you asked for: 0.777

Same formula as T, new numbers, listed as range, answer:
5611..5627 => 0.792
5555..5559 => 0.778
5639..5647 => 0.764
